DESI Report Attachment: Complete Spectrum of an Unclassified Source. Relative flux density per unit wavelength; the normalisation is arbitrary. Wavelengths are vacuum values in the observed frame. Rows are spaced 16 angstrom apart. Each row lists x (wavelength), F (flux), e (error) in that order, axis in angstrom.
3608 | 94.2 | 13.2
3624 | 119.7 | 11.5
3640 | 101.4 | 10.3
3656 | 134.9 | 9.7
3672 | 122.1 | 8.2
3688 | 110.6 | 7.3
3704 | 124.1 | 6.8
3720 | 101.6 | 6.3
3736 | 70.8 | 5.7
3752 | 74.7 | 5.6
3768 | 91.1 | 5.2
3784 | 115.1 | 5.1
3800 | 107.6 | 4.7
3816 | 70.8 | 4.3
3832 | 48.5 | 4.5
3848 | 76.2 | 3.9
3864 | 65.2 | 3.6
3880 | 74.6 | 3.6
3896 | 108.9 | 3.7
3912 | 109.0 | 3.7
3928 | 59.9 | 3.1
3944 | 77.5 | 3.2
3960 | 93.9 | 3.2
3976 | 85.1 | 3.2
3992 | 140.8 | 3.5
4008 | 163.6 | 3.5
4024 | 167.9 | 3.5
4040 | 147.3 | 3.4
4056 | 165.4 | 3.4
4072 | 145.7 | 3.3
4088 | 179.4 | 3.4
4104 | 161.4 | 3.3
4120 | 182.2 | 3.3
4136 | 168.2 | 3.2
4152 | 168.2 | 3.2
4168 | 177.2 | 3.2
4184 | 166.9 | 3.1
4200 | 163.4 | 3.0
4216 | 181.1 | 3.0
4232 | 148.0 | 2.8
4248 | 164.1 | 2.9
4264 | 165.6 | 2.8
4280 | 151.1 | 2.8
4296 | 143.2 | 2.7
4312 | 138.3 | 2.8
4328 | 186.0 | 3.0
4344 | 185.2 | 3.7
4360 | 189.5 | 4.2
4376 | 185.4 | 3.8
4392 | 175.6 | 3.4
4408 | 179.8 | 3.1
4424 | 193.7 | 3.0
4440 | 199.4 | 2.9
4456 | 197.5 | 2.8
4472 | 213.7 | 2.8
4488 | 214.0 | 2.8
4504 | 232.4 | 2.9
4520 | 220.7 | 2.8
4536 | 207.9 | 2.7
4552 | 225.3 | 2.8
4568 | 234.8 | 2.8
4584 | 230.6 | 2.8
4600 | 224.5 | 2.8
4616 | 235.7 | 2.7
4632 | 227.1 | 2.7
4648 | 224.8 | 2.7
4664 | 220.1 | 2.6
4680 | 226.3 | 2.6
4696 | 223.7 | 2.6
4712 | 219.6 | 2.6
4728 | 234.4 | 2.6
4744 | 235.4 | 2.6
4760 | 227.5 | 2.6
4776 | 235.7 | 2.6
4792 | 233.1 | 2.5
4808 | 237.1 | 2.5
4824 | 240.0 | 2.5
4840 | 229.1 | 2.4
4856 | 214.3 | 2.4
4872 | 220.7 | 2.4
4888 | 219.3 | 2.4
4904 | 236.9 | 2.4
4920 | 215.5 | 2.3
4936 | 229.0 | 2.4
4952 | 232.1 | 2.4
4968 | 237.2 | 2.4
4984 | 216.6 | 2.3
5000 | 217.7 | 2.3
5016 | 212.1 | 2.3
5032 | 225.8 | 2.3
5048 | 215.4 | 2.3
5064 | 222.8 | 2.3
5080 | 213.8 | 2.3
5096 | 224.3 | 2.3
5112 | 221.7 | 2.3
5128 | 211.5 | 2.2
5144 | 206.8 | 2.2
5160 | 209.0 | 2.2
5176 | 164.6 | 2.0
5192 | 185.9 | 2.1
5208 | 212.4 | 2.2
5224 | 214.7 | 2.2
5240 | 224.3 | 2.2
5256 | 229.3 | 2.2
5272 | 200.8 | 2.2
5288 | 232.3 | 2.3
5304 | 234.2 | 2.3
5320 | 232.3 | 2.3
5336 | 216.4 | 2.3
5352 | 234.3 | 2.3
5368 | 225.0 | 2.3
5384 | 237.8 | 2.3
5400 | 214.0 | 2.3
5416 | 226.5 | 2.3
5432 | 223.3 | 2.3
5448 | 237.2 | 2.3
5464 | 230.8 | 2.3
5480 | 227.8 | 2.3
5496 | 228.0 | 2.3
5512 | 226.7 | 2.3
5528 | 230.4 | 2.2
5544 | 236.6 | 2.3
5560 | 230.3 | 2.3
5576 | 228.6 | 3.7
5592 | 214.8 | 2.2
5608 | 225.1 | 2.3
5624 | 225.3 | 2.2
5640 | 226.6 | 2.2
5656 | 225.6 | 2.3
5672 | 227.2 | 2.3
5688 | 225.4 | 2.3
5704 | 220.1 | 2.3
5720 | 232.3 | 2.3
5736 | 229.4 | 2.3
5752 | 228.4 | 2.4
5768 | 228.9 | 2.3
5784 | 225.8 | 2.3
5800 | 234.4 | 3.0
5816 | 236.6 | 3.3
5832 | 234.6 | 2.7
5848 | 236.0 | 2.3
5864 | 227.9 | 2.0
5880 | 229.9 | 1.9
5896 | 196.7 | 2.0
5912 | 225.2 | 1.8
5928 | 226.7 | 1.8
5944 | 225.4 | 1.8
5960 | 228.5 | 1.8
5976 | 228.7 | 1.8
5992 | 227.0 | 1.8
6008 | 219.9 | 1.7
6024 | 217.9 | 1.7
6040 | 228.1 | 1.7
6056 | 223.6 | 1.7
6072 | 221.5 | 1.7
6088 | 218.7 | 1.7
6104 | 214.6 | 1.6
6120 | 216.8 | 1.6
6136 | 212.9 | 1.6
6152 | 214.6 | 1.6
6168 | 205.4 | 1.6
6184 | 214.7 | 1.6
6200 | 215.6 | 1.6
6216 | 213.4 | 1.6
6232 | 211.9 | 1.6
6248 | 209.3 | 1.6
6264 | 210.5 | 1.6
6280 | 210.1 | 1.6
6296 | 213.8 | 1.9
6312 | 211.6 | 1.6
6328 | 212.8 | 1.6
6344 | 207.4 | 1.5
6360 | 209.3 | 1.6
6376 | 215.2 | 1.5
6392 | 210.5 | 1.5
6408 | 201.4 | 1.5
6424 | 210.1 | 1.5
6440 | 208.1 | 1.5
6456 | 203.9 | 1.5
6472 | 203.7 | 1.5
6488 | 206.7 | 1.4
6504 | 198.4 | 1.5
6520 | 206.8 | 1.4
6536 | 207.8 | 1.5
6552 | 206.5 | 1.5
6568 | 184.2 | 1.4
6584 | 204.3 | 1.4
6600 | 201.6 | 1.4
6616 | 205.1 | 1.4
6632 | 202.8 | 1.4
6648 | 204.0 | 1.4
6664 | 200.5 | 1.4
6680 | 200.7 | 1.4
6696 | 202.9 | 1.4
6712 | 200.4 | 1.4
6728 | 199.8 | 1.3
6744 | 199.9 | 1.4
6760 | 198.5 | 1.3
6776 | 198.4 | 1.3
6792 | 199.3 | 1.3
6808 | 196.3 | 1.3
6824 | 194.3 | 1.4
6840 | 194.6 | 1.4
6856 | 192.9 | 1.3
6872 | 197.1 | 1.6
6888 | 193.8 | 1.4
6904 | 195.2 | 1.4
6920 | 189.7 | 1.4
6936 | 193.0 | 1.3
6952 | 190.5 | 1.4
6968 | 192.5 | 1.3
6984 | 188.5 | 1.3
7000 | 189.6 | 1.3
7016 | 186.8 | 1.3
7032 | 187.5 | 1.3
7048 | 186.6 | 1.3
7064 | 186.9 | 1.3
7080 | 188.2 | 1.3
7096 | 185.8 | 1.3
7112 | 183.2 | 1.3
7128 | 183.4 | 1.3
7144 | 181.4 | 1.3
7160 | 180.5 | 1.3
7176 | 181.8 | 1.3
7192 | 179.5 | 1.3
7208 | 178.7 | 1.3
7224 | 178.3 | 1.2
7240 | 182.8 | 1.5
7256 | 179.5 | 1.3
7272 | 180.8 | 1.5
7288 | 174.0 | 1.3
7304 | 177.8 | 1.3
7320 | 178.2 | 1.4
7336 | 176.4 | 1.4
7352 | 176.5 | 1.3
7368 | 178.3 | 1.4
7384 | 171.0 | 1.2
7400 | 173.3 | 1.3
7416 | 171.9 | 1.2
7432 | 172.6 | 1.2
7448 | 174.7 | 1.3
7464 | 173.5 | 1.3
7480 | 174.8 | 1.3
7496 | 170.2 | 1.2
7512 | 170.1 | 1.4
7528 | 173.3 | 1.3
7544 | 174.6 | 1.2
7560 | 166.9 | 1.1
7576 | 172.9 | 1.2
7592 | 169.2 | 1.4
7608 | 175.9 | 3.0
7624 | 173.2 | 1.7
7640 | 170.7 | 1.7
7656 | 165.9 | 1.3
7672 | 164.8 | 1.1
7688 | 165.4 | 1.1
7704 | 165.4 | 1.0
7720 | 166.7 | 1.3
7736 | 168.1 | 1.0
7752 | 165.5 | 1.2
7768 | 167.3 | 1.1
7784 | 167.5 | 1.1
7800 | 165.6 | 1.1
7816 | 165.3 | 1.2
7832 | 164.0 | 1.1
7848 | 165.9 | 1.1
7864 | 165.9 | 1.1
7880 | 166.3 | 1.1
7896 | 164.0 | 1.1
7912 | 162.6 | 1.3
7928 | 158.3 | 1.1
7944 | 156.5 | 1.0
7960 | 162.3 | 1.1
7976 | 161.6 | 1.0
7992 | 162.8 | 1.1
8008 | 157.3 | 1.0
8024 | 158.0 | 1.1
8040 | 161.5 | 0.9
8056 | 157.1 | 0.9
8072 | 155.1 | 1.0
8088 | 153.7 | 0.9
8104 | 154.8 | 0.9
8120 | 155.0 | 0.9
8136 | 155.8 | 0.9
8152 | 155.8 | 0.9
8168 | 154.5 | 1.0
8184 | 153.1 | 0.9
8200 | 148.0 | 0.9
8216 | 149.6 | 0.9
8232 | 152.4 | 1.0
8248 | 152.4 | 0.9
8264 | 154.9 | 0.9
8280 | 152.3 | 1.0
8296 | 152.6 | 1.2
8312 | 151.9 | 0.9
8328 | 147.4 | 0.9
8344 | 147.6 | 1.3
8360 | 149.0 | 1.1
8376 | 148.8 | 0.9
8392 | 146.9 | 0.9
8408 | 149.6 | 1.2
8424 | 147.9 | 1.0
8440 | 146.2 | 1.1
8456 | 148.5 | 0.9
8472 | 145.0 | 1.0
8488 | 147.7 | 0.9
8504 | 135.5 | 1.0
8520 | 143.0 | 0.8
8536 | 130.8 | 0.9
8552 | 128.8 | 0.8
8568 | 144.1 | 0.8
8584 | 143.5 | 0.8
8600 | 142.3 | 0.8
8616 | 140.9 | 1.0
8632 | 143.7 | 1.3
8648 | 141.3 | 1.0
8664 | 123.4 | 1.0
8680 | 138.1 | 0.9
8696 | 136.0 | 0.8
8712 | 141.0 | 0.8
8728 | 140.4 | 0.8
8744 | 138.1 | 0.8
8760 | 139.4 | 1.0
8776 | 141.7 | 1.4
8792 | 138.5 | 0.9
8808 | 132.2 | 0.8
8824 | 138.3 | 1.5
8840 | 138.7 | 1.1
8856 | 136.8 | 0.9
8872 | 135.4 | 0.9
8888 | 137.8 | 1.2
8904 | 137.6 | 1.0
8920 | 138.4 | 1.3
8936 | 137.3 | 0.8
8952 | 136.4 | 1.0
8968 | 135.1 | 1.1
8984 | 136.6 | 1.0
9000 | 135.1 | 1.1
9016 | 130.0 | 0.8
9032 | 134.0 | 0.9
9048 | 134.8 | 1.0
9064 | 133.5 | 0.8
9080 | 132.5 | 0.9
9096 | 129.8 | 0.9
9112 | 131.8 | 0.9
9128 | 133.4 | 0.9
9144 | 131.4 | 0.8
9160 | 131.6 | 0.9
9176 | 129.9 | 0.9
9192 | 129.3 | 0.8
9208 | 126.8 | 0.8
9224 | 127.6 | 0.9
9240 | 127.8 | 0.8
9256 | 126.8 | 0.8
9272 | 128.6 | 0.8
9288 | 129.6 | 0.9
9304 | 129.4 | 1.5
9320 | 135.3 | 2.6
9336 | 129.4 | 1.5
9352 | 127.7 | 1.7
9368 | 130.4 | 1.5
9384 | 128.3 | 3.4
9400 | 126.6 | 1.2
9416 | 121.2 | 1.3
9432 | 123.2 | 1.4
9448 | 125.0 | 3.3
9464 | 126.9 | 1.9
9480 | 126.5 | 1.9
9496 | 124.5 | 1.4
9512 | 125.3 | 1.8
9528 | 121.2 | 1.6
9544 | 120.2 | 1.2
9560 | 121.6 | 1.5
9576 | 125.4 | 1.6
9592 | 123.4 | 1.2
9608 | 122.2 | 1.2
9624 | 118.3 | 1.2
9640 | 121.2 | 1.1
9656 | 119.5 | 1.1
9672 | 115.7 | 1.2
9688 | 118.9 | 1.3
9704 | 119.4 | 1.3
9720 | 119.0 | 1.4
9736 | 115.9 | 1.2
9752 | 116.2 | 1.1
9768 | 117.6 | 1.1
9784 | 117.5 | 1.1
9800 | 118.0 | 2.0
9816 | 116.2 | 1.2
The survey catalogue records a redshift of 0.000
